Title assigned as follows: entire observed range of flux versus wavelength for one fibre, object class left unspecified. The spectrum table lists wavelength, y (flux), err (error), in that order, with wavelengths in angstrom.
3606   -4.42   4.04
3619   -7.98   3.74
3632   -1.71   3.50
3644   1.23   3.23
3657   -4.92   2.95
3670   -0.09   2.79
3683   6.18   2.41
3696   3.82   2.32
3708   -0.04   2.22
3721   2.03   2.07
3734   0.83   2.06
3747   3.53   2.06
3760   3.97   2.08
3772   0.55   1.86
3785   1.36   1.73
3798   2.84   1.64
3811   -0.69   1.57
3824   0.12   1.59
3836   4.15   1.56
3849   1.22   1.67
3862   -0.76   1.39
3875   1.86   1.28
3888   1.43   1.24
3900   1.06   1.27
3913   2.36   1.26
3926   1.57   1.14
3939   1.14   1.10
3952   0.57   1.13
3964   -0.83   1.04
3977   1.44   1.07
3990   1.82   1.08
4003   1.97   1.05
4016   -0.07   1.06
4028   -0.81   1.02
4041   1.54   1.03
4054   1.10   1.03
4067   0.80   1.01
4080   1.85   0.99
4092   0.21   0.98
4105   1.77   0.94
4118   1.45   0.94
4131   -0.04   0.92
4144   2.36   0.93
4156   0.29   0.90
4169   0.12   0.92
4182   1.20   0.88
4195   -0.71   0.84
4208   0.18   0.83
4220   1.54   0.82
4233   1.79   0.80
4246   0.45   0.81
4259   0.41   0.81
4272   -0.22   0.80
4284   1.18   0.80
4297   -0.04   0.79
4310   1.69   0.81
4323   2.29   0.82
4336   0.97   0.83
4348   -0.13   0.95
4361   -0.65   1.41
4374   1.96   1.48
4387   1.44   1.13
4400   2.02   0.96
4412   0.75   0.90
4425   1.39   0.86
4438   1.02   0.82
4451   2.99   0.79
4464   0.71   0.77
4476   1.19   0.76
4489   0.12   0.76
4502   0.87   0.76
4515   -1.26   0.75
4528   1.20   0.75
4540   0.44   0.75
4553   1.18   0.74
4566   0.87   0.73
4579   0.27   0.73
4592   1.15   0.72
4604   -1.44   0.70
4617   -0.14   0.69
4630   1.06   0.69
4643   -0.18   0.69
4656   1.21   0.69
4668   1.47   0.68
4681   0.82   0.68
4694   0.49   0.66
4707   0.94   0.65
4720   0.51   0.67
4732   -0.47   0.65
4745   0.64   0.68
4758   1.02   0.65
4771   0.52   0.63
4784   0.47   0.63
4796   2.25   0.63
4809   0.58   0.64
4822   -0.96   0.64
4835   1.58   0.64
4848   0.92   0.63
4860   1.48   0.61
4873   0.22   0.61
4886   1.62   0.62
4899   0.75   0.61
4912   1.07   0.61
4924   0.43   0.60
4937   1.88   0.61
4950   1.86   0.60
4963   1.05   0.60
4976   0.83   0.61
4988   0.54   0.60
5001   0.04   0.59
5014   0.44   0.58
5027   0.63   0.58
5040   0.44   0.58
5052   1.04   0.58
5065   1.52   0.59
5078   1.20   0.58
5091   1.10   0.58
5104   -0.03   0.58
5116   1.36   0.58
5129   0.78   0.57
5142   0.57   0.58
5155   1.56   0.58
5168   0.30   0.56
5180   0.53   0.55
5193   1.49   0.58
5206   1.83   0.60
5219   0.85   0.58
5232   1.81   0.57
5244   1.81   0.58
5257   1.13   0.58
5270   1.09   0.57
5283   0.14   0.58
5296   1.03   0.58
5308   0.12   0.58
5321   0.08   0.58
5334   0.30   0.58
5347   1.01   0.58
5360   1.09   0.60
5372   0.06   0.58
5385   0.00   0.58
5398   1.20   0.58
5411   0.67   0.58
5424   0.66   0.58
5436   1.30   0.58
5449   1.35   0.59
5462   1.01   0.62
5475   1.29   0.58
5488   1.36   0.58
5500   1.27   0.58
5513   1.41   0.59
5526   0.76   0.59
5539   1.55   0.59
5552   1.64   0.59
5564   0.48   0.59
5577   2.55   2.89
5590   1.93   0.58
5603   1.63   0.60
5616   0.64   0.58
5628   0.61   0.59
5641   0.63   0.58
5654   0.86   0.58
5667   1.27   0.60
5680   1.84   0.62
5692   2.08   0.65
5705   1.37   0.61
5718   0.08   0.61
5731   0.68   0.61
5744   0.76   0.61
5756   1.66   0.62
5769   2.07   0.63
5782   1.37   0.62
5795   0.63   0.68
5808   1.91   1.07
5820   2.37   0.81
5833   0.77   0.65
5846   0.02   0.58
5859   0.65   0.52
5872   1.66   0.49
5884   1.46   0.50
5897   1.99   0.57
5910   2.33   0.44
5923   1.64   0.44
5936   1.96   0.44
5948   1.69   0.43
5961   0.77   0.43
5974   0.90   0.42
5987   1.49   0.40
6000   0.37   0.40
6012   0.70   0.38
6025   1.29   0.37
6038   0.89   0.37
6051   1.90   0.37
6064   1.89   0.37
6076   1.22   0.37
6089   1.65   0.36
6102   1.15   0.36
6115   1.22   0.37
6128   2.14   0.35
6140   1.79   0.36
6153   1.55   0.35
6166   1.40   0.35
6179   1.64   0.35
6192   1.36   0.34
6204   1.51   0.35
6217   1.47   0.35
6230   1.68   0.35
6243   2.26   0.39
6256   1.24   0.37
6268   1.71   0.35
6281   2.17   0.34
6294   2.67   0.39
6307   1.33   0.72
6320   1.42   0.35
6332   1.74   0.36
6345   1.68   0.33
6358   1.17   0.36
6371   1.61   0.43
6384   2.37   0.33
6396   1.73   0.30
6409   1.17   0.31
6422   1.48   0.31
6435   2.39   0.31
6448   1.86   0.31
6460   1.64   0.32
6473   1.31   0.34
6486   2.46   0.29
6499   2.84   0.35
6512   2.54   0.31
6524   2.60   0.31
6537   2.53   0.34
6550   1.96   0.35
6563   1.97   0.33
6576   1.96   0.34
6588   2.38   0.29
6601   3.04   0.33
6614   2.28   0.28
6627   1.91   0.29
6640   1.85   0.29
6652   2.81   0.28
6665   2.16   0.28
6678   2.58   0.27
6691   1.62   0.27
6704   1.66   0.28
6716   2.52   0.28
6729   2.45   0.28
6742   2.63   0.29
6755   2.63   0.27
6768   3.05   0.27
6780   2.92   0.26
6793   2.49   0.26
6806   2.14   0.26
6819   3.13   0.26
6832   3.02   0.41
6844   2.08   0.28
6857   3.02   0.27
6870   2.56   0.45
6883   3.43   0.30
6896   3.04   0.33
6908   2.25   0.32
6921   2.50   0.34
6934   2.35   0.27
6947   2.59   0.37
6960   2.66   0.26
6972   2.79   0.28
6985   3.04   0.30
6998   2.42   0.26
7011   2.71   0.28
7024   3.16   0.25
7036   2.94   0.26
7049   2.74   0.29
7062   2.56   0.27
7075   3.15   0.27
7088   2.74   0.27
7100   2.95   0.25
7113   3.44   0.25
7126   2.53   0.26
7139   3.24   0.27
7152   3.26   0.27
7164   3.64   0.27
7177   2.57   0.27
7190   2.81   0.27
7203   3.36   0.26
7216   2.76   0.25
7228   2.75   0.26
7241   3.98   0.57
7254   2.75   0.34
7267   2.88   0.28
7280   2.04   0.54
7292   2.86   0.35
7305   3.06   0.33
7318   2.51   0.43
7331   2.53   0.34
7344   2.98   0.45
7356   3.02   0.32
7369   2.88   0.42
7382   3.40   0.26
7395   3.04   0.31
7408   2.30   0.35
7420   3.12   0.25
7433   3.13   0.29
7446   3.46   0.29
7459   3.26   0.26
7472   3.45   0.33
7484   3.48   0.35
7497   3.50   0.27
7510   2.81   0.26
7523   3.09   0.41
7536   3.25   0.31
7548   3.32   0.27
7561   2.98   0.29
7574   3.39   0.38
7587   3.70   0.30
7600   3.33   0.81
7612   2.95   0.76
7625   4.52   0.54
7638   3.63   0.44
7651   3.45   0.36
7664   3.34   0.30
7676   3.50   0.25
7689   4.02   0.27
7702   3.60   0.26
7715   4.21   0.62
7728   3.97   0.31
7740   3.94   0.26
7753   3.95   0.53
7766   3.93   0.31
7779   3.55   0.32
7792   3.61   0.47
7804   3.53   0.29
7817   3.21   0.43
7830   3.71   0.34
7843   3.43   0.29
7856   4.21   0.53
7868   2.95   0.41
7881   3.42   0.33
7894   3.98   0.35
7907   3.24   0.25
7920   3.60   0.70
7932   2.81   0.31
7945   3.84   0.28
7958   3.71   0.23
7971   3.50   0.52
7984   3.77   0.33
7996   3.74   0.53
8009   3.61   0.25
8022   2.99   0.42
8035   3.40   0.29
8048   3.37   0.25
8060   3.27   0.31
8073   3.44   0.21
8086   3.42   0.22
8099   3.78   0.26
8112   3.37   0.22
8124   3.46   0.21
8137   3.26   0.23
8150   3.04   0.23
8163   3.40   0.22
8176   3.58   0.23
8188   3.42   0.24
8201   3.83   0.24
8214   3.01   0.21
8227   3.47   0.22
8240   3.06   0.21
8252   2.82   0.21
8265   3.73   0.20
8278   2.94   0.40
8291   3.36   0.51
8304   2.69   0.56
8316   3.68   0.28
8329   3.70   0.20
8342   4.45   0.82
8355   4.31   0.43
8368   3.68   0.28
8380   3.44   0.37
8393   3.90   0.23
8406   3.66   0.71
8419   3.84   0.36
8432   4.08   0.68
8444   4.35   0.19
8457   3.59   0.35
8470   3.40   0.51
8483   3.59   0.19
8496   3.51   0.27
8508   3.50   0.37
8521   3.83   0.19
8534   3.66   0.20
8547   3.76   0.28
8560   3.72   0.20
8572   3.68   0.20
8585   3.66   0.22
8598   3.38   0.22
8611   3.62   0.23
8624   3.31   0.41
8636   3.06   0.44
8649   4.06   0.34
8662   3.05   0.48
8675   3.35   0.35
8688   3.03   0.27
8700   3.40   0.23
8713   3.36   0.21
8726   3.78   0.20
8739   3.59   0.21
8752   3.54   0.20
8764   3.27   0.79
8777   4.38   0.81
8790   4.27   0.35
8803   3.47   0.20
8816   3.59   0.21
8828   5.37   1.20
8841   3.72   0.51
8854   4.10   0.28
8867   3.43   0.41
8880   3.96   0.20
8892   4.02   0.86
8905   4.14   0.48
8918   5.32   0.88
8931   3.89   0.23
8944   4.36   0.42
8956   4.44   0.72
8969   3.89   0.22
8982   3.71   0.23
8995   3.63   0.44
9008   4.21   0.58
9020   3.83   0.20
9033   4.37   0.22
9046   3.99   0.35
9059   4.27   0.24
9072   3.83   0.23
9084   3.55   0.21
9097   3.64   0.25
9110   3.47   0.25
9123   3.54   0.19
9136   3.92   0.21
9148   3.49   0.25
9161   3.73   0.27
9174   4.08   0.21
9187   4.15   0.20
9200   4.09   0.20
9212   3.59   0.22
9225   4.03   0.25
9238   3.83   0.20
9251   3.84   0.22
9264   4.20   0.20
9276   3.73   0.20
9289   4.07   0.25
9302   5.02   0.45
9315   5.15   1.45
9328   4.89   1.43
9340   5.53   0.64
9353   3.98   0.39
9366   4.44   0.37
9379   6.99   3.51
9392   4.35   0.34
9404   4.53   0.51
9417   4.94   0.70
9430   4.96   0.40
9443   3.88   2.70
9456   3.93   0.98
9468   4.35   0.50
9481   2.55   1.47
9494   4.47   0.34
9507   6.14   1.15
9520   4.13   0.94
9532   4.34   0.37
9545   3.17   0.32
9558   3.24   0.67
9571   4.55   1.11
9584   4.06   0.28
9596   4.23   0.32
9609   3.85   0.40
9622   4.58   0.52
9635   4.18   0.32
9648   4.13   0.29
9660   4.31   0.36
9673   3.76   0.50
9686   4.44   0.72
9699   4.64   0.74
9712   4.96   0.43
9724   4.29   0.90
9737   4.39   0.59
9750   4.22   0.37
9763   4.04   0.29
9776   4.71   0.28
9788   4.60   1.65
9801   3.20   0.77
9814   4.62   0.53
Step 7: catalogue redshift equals 0.69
